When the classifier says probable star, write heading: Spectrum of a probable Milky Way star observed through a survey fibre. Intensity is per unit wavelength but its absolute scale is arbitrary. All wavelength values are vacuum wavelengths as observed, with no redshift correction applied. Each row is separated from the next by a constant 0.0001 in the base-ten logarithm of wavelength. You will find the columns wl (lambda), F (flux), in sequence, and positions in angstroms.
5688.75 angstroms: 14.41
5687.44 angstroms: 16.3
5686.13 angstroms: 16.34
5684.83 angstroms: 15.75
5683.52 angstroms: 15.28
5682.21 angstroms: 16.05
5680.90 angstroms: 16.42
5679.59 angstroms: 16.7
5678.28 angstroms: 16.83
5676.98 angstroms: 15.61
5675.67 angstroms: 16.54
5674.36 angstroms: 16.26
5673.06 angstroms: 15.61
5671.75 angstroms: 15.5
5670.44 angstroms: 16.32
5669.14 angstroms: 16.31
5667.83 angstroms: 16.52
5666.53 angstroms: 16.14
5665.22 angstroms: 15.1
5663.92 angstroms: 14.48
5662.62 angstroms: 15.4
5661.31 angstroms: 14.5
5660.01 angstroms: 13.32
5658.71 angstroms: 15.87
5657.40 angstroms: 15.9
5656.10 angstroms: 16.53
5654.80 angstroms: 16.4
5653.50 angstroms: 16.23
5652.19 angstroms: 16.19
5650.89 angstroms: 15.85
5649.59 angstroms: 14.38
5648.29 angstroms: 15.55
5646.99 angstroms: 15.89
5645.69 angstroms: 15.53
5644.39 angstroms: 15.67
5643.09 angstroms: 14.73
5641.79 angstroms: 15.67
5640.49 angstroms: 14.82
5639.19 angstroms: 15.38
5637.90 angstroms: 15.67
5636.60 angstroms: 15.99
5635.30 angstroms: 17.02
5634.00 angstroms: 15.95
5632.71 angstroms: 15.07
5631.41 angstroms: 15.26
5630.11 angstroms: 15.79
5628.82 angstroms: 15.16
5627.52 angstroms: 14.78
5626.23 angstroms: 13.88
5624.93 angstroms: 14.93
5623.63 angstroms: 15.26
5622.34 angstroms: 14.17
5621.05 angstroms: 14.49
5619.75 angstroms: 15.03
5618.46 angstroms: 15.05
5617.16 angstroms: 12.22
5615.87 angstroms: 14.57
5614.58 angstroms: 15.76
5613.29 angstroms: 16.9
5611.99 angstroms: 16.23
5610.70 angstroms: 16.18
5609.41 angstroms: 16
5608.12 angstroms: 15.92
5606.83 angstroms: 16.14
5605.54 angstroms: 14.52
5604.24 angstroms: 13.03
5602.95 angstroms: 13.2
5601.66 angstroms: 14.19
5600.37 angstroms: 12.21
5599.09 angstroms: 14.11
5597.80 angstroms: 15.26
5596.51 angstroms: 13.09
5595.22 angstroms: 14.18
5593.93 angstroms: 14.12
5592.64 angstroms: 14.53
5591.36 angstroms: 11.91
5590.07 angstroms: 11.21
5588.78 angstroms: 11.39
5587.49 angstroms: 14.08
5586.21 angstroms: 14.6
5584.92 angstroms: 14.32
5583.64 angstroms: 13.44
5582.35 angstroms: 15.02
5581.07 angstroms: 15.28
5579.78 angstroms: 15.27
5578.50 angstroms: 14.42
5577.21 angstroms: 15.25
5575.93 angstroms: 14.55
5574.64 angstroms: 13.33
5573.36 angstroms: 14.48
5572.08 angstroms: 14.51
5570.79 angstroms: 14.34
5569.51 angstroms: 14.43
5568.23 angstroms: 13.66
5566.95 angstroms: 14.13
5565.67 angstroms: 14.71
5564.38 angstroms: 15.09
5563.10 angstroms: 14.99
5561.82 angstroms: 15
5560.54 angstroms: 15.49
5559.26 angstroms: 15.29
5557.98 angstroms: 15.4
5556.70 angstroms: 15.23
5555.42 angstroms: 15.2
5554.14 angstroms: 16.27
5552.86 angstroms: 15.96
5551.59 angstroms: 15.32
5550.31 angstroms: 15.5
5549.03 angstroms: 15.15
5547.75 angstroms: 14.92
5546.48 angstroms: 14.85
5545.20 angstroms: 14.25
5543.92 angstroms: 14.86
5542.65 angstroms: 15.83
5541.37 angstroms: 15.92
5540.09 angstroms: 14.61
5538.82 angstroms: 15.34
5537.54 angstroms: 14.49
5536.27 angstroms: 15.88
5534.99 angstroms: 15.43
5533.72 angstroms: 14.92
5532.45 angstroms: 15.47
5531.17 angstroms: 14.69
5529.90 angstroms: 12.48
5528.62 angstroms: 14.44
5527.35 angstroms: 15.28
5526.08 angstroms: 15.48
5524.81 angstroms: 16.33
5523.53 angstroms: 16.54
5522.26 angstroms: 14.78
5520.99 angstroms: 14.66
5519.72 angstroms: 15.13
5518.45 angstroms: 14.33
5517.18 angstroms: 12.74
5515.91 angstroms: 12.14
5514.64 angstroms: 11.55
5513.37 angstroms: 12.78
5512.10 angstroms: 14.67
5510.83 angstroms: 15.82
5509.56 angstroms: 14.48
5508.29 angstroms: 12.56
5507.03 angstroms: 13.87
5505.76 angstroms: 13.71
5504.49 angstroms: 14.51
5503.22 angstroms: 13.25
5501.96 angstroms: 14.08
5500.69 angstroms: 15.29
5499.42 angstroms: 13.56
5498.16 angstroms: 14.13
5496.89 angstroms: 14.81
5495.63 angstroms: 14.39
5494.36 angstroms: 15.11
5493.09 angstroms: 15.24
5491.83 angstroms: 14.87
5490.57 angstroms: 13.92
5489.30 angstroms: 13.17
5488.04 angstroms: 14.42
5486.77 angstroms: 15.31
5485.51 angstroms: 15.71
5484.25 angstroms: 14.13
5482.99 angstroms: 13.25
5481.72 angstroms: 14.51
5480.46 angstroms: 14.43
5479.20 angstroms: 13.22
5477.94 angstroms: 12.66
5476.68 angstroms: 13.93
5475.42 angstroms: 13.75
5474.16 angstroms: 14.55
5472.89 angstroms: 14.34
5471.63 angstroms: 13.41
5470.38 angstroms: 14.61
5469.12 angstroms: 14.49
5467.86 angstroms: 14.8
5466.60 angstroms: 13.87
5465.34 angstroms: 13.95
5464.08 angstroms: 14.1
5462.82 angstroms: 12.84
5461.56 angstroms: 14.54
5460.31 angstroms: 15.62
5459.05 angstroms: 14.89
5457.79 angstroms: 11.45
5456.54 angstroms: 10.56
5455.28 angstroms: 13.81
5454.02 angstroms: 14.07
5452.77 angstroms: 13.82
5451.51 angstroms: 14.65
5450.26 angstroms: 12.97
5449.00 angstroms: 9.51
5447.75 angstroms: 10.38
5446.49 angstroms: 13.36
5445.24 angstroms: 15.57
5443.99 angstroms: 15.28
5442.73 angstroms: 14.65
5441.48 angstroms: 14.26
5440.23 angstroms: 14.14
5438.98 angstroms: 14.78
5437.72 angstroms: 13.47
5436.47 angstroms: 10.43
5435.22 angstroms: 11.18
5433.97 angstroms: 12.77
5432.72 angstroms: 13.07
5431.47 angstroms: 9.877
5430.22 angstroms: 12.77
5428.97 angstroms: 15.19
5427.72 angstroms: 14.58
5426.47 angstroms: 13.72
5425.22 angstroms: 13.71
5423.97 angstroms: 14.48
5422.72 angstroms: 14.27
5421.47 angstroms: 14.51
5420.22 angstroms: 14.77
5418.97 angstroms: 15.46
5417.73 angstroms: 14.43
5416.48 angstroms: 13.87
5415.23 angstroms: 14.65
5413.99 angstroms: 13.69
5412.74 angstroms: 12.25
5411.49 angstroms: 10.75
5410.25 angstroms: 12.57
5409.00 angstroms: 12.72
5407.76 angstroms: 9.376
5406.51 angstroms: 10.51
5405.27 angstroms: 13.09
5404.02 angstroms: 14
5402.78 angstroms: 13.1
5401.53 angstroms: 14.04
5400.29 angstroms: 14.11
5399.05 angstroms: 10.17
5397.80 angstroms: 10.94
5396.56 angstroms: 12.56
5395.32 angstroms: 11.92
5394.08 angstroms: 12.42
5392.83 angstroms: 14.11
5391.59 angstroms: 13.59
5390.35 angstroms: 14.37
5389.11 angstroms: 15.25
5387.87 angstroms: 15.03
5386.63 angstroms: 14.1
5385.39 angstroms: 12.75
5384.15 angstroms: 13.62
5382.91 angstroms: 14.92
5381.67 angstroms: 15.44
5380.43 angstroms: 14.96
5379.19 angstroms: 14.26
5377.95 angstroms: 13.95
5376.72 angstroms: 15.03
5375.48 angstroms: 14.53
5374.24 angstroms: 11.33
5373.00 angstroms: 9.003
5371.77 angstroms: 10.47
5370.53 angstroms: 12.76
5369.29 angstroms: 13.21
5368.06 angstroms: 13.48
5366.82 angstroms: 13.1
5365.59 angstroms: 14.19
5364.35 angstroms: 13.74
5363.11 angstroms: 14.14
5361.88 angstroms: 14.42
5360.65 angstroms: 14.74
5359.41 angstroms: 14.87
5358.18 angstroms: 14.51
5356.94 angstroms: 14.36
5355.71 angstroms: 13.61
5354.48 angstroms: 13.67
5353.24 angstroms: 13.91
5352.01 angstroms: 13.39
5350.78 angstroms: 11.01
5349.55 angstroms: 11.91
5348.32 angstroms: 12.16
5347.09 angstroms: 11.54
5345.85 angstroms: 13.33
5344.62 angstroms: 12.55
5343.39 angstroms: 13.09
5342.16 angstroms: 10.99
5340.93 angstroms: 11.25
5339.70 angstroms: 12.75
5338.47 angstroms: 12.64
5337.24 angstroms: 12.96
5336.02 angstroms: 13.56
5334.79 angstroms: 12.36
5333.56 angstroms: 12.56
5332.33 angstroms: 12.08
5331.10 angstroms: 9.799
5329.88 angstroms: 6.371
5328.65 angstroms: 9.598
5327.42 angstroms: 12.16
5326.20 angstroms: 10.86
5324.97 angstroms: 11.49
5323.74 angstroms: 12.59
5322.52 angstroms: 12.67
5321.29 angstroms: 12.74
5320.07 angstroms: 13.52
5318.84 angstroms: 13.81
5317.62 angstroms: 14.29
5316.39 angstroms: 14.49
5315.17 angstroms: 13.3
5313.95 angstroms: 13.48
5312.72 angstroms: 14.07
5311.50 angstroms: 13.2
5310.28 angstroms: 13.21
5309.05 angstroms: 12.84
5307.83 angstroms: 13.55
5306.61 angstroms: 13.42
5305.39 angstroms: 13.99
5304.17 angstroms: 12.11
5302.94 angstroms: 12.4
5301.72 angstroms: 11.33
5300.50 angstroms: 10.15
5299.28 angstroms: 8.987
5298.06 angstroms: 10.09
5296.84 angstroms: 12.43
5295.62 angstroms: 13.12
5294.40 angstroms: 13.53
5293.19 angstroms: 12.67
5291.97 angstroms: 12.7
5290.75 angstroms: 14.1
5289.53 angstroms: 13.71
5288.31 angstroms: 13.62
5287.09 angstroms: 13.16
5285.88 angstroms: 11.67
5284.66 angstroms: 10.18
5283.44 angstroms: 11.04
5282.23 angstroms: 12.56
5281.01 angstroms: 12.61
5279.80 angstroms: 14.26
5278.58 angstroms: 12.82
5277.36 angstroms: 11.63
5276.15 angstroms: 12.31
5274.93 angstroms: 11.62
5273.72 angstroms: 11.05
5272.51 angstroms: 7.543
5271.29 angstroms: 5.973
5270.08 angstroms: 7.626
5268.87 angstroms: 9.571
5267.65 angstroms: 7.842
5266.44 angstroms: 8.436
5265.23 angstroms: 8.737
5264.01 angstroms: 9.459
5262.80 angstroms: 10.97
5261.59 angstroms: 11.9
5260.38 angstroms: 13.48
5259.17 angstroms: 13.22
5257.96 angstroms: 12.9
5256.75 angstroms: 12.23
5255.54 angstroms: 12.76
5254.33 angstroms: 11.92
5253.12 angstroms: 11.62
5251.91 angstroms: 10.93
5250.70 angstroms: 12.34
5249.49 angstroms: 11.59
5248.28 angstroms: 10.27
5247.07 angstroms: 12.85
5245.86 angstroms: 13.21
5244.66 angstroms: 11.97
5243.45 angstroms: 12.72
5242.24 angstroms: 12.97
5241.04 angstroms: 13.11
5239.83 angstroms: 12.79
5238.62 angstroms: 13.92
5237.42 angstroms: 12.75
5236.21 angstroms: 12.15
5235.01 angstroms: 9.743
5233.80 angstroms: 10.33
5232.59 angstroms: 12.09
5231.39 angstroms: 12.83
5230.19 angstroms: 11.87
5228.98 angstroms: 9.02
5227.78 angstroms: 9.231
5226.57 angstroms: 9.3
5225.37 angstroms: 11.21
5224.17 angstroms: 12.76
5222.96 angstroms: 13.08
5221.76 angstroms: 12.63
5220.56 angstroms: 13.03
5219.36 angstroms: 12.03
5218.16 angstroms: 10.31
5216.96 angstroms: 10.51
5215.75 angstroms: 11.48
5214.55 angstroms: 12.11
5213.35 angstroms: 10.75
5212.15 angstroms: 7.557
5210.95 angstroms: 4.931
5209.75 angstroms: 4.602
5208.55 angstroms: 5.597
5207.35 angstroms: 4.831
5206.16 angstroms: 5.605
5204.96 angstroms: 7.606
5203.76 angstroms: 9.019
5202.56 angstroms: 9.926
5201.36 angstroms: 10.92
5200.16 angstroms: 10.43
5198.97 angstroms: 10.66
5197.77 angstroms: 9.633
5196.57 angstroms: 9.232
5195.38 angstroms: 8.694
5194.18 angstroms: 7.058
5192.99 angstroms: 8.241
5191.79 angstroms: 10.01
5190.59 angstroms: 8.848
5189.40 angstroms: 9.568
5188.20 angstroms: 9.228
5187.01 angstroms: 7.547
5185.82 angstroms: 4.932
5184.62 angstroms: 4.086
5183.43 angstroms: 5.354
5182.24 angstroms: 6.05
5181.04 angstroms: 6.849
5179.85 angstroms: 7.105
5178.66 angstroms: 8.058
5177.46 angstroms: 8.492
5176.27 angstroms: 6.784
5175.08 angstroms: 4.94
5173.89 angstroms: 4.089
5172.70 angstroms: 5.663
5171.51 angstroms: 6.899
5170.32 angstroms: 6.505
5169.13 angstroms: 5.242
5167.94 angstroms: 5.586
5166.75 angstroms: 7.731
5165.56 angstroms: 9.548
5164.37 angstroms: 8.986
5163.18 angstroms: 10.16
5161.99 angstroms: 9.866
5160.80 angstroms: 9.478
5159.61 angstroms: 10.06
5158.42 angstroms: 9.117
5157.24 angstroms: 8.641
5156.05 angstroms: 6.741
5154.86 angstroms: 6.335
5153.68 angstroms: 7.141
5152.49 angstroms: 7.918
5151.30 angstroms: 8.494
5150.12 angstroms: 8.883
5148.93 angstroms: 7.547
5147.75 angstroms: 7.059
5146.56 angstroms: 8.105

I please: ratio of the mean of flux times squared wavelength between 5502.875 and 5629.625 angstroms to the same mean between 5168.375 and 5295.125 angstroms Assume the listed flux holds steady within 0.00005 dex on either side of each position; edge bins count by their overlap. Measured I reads 1.63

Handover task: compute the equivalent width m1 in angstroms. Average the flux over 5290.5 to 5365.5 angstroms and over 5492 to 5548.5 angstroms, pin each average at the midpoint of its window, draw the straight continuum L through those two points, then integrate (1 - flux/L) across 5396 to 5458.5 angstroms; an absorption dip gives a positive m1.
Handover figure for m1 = 2.5 angstroms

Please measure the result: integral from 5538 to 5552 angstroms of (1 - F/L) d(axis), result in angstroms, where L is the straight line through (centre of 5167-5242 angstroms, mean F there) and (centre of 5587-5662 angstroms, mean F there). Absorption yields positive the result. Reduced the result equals -1.4 angstroms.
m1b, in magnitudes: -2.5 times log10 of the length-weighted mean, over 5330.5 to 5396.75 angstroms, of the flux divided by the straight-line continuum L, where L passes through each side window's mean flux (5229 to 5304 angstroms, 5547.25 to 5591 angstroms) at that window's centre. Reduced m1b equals -0.051 mag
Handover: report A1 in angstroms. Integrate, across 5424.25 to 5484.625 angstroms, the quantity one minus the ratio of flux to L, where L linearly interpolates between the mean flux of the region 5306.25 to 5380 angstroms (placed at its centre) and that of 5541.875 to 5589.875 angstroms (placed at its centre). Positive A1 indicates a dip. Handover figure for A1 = 0.99 angstroms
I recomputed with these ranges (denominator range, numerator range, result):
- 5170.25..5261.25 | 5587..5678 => 1.79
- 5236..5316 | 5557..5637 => 1.38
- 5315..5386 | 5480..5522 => 1.16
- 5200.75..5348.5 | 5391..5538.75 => 1.29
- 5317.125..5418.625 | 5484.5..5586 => 1.21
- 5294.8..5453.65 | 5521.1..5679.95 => 1.26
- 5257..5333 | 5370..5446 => 1.18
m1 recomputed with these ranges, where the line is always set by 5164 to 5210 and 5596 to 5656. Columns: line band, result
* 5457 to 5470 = -1.8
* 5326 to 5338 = -1.5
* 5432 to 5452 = -2.0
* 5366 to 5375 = -1.1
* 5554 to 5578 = -1.2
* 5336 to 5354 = -3.9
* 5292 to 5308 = -4.6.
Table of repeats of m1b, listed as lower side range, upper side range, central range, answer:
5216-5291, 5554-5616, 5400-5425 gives -0.03 mag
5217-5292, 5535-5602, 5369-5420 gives -0.02 mag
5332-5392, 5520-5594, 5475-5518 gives 0.02 mag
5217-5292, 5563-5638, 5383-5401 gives -0.04 mag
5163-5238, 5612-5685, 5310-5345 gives -0.16 mag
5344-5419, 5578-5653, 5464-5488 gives -0.02 mag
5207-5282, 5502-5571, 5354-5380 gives -0.08 mag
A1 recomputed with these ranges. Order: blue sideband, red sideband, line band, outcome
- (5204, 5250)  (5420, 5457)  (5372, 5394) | -2.0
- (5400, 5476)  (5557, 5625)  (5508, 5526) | -0.4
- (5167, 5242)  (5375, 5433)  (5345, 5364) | -1.6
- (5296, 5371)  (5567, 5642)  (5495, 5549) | -1.9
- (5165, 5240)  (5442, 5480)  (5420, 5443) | -0.6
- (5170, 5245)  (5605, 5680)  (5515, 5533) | -1.0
